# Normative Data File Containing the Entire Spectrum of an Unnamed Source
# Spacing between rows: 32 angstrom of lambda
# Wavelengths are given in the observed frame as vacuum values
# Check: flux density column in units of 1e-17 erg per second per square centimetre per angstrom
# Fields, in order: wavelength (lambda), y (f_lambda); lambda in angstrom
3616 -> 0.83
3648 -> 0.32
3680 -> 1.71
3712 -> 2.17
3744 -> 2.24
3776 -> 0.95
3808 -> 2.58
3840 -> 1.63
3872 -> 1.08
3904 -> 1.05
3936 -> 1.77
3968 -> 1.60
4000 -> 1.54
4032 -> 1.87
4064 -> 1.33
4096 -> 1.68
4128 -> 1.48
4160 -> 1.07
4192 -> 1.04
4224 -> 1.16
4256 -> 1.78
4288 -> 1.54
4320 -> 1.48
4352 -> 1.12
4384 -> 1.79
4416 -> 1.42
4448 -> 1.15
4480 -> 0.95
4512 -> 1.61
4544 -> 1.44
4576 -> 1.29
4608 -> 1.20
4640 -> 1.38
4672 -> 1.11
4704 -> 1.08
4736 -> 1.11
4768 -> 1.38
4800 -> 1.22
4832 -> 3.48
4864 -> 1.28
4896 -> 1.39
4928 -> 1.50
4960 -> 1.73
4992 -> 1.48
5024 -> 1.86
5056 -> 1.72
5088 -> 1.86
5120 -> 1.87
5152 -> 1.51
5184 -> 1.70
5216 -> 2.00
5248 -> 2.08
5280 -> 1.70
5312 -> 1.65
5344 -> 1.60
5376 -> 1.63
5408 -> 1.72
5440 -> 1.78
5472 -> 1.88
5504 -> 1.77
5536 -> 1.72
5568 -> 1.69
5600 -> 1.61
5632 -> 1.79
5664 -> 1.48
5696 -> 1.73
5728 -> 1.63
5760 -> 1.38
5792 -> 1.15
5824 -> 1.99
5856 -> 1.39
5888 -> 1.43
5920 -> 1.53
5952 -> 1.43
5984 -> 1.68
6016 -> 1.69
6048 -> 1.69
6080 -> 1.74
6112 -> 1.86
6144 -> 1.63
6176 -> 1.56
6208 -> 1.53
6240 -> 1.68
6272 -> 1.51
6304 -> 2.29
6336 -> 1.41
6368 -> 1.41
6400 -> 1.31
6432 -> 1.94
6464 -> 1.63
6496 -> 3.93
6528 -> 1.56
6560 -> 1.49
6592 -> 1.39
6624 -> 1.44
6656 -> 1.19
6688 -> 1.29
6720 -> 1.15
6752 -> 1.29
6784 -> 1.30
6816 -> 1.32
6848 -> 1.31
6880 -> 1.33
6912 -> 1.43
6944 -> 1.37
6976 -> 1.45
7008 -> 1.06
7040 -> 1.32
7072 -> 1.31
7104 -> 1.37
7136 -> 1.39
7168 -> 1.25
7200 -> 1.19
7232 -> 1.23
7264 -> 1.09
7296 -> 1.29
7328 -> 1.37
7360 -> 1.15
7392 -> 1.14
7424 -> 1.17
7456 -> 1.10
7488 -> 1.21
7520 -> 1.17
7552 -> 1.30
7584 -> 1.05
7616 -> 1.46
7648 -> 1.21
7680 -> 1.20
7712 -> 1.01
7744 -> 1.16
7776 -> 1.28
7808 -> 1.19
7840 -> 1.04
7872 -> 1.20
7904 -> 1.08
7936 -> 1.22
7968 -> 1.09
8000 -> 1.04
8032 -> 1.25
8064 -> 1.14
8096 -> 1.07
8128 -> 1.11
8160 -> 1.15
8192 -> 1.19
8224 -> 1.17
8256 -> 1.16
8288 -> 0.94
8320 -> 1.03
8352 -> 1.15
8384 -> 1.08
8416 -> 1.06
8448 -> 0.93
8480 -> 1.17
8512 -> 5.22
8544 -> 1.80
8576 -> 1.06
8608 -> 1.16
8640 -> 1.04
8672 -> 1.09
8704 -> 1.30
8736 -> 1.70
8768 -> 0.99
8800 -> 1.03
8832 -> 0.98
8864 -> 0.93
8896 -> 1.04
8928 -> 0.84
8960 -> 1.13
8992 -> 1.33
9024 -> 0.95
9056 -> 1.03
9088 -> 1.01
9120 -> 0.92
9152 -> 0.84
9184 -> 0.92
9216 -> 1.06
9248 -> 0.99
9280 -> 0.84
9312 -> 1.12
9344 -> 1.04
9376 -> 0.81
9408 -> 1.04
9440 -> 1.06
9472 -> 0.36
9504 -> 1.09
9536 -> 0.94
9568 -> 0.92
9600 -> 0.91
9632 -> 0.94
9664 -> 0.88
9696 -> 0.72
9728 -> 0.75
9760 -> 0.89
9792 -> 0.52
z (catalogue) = 0.30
